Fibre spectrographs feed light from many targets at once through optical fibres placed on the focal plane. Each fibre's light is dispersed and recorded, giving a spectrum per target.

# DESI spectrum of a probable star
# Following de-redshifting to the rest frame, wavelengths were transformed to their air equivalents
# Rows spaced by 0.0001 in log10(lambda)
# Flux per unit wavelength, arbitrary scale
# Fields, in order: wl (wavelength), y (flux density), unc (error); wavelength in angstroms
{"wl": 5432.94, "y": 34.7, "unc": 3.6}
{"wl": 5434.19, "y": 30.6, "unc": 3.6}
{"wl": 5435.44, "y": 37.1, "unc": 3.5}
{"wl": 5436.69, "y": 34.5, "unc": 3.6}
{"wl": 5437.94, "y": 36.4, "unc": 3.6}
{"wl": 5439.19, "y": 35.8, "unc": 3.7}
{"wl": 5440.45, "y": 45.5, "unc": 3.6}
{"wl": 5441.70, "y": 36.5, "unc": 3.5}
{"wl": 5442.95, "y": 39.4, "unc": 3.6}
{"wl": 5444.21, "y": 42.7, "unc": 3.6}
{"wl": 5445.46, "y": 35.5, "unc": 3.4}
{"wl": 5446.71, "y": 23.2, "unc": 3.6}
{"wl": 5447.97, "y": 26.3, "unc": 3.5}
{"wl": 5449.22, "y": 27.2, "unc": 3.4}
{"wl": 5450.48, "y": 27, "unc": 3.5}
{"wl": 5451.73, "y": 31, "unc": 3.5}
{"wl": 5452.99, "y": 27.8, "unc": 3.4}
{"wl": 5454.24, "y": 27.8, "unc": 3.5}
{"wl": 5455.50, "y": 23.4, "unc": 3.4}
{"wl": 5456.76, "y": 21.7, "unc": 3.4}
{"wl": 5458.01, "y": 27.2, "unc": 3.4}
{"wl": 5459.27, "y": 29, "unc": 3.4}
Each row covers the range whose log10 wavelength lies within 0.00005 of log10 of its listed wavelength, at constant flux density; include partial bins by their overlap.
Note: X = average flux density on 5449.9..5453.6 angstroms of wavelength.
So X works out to 28.6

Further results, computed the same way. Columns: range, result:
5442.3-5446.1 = 39.2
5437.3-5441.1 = 39.2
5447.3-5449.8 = 26.7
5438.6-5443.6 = 39.3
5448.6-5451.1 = 27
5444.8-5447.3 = 29.7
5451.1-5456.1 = 27.5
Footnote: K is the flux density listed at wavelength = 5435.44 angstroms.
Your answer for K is 37.1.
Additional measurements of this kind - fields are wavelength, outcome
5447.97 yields 26.3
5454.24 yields 27.8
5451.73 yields 31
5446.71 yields 23.2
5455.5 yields 23.4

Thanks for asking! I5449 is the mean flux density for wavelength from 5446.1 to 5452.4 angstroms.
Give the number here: 26.9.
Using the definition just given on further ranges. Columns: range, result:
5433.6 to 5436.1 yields 33.9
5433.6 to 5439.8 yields 34.9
